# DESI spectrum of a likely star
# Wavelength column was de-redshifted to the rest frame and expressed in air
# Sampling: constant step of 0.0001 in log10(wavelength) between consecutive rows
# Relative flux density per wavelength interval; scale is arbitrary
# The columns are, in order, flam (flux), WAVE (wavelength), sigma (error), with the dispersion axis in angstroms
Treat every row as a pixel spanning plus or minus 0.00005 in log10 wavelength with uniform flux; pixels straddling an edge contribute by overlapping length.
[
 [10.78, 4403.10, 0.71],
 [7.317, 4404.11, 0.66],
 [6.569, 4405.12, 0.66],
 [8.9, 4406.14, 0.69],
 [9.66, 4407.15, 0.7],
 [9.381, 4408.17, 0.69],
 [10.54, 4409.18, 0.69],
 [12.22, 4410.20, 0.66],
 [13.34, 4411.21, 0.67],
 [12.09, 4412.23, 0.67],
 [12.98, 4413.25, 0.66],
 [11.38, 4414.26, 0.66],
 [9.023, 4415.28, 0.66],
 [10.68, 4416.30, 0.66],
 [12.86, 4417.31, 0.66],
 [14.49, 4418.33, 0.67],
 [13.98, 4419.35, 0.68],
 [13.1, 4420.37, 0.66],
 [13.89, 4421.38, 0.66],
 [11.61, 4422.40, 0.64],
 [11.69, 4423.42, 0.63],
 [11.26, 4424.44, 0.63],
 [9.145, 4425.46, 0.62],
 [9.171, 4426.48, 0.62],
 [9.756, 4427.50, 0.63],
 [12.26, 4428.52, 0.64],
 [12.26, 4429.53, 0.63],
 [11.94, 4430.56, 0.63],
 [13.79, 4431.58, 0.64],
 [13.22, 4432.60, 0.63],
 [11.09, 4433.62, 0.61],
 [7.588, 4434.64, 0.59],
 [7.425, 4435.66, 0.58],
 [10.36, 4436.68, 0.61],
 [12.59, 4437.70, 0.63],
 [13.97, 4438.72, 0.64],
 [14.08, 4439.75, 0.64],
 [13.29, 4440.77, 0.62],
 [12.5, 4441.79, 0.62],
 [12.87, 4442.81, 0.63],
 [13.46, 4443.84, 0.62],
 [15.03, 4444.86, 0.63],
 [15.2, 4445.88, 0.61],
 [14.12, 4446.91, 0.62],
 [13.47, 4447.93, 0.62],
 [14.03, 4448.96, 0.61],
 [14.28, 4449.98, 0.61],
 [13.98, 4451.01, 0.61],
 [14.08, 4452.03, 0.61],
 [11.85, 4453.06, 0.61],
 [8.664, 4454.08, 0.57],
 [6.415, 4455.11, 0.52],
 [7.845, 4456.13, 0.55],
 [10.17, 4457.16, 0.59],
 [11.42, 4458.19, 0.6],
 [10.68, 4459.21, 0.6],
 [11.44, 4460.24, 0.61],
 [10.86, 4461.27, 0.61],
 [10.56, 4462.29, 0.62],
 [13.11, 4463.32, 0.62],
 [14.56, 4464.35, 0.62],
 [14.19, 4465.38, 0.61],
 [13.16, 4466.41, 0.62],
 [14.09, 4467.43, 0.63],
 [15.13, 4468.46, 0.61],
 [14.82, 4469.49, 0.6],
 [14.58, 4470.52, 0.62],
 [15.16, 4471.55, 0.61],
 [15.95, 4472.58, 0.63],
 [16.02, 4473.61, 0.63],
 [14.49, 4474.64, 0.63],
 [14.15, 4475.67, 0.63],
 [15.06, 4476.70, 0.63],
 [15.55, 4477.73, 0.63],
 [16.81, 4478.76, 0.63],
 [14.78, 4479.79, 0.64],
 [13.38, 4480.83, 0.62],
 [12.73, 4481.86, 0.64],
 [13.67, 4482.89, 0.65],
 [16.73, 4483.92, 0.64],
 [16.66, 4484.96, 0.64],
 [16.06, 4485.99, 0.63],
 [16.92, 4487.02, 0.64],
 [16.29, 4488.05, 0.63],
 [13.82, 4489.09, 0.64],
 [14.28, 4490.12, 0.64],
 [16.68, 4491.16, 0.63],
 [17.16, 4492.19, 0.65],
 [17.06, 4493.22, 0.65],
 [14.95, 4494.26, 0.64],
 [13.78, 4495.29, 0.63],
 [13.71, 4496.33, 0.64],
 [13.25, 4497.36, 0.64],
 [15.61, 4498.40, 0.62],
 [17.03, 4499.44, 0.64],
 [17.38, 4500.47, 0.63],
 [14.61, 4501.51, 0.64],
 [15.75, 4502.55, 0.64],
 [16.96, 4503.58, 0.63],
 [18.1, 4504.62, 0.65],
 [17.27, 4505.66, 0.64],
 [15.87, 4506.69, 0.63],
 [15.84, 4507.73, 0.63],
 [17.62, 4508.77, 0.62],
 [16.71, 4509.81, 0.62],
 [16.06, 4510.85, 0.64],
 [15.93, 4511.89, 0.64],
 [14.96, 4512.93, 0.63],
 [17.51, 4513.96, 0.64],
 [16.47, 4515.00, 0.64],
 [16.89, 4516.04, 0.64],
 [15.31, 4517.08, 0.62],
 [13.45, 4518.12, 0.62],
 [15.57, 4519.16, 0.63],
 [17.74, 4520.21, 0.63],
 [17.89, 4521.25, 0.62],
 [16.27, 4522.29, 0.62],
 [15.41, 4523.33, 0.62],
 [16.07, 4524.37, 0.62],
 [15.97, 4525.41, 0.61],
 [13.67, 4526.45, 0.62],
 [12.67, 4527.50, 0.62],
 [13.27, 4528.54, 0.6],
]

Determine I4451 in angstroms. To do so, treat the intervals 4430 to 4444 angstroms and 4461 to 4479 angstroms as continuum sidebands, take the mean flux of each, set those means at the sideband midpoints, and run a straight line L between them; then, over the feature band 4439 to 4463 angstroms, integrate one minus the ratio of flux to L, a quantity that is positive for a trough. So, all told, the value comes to 1.3 angstroms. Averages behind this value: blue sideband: 12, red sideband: 14.4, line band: 12.2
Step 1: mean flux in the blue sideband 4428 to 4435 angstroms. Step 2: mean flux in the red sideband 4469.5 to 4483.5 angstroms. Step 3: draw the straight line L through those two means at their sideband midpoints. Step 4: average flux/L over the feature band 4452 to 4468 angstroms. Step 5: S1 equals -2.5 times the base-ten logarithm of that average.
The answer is 0.205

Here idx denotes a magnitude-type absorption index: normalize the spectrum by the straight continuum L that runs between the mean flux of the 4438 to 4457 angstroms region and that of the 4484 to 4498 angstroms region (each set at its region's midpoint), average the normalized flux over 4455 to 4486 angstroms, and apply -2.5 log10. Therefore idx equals 0.05 mag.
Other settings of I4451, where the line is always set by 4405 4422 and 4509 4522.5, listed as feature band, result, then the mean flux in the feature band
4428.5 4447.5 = 0.3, 12.5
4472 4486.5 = -0.6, 15.1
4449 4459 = 1.7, 11.1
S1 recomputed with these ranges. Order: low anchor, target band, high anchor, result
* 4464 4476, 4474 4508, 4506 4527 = -0.01 mag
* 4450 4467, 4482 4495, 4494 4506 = -0.09 mag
